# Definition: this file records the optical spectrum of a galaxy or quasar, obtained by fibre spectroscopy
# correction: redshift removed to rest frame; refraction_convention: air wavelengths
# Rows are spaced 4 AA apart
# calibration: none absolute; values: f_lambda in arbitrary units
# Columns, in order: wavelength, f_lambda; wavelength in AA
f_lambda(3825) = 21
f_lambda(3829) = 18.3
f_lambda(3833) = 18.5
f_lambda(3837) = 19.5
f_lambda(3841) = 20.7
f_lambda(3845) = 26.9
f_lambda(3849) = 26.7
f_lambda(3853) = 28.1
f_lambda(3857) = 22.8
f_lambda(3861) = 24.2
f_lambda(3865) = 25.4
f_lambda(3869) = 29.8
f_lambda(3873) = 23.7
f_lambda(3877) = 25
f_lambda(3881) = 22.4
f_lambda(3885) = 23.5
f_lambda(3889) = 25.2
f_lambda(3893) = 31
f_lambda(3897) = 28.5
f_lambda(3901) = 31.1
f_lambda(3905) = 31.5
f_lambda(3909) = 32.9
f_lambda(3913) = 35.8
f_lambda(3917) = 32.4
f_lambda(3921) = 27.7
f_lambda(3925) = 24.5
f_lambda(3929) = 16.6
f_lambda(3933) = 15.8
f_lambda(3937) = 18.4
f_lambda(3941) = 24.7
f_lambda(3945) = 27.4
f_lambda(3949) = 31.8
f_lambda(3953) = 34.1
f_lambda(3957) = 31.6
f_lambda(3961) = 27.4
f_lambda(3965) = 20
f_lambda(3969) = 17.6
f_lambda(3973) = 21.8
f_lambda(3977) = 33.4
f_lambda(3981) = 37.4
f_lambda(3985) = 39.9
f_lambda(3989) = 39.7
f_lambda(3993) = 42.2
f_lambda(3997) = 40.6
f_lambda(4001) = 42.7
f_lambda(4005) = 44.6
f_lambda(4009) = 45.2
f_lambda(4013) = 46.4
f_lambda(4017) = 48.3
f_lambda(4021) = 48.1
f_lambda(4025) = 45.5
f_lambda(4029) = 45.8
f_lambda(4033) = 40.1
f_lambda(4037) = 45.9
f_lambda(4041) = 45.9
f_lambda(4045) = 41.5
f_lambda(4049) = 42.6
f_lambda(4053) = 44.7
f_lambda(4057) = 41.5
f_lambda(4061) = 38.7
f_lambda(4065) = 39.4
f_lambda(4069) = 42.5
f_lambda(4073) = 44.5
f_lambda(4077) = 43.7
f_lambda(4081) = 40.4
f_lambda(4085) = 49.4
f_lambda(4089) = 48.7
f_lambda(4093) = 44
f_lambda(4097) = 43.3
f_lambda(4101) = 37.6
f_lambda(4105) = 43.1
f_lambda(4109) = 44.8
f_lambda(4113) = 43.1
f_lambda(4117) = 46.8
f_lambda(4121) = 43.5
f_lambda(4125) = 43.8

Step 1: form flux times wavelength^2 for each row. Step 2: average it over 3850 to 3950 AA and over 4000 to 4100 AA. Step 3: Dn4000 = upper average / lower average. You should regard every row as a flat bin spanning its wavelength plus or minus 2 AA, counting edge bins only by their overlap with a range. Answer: 1.8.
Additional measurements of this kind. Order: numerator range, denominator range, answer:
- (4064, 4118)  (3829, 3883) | 2.06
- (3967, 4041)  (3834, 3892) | 1.77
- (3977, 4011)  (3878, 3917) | 1.48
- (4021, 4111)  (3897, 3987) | 1.66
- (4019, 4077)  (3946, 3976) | 1.70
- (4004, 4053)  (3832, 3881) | 2.02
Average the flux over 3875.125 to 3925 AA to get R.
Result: 28.7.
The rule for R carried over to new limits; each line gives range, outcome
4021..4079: 43.2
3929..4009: 31.1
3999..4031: 45.8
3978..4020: 42.6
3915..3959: 25.9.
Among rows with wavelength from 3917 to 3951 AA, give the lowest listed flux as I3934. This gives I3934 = 15.8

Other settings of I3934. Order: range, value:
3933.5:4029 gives 17.6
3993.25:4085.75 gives 38.7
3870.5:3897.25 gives 22.4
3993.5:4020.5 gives 40.6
